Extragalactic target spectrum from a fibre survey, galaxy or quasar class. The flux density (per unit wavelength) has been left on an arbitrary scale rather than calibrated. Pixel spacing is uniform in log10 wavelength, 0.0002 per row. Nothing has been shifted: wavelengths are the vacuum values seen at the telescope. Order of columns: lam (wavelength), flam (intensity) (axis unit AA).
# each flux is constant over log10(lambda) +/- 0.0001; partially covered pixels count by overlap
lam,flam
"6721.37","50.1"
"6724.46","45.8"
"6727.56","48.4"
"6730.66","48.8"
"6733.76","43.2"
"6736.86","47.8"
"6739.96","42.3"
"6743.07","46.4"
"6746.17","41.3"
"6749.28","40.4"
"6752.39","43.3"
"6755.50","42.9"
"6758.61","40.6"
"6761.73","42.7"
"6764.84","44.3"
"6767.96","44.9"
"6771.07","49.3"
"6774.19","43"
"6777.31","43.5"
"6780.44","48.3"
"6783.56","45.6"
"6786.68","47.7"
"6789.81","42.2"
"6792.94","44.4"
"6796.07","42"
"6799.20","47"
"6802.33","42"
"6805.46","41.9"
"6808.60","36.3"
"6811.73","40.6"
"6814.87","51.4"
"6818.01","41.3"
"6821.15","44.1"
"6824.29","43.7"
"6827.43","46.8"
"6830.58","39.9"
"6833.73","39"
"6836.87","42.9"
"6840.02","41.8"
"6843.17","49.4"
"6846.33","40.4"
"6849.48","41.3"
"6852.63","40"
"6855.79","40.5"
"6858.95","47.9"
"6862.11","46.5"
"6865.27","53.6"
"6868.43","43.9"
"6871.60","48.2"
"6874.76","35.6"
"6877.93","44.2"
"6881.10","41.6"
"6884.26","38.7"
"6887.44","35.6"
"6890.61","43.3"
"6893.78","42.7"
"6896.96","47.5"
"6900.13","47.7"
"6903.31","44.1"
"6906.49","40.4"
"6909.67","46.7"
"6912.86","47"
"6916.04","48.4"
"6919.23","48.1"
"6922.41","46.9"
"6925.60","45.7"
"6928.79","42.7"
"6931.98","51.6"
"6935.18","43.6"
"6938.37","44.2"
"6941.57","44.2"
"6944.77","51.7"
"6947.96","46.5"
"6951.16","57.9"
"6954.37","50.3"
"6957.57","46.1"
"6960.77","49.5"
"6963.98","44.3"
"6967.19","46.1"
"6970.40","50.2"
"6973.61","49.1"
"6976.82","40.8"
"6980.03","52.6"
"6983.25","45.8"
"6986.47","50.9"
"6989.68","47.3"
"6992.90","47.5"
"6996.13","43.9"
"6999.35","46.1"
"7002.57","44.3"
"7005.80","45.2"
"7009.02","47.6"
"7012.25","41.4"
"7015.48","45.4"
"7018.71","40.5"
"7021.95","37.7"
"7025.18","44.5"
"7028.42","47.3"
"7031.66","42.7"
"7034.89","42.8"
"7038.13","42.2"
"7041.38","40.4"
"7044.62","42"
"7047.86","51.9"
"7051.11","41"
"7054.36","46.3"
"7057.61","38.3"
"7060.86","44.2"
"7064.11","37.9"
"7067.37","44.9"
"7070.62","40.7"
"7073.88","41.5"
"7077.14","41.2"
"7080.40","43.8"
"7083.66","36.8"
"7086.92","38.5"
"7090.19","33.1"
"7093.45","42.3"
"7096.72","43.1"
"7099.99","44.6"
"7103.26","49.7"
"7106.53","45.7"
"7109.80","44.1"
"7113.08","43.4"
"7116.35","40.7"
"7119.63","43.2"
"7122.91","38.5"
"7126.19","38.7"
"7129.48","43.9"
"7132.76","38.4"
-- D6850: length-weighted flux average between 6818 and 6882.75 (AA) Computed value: 43.5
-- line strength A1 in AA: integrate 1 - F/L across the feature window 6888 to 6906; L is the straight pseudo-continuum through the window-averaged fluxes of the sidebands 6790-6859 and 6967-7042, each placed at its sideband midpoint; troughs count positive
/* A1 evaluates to -0.20 AA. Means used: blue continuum 42.8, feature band 44.3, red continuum 45.1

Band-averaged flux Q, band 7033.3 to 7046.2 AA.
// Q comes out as 41.8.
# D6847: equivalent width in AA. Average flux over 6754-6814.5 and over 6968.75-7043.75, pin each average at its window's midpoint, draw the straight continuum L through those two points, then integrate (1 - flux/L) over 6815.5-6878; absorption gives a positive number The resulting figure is 0.7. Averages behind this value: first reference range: 43.8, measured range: 43.7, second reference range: 45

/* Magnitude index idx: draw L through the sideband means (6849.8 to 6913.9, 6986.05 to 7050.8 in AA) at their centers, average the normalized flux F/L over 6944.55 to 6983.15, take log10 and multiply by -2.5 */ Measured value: -0.10 mag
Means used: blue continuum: 43.7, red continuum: 44.4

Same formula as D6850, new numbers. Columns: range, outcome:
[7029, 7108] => 42.4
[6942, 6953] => 51.2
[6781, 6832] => 43.7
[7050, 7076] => 41.8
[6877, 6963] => 45.8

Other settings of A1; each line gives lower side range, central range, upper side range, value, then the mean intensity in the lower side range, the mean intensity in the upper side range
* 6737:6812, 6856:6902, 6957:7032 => 0.66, 43.6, 45.7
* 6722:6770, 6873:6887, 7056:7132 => 1.15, 44.4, 41.7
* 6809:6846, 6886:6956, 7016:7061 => -4.93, 43.4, 43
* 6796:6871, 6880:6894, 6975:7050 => 1.23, 43.6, 44.8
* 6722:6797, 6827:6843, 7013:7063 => 0.66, 44.6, 43.1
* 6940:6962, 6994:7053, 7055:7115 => 2.12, 49.5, 42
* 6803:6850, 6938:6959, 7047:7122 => -3.18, 42.7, 42.3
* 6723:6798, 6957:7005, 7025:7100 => -4.74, 44.6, 42.1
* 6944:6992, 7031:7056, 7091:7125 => 1.08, 48.5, 43.2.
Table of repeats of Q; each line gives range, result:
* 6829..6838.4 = 40.6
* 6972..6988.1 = 47.9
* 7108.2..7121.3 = 42.8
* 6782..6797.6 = 44.4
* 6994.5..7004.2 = 44.7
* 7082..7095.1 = 37.7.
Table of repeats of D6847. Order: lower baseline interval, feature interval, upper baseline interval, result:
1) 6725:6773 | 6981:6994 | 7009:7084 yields -1.56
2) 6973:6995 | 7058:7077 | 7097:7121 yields 1.63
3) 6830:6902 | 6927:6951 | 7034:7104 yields -2.40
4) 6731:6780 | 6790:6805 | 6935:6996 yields 0.39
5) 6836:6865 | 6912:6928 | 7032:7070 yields -1.28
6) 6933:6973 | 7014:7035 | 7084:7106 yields 0.87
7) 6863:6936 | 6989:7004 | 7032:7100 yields -0.96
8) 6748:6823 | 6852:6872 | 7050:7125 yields -1.23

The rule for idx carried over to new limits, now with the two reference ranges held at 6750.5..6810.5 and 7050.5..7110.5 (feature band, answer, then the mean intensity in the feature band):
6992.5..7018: -0.062 mag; 44.9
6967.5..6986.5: -0.127 mag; 47.9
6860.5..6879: -0.053 mag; 45.4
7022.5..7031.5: -0.053 mag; 44.4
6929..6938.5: -0.083 mag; 46.3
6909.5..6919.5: -0.111 mag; 47.6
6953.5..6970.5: -0.115 mag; 47.4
